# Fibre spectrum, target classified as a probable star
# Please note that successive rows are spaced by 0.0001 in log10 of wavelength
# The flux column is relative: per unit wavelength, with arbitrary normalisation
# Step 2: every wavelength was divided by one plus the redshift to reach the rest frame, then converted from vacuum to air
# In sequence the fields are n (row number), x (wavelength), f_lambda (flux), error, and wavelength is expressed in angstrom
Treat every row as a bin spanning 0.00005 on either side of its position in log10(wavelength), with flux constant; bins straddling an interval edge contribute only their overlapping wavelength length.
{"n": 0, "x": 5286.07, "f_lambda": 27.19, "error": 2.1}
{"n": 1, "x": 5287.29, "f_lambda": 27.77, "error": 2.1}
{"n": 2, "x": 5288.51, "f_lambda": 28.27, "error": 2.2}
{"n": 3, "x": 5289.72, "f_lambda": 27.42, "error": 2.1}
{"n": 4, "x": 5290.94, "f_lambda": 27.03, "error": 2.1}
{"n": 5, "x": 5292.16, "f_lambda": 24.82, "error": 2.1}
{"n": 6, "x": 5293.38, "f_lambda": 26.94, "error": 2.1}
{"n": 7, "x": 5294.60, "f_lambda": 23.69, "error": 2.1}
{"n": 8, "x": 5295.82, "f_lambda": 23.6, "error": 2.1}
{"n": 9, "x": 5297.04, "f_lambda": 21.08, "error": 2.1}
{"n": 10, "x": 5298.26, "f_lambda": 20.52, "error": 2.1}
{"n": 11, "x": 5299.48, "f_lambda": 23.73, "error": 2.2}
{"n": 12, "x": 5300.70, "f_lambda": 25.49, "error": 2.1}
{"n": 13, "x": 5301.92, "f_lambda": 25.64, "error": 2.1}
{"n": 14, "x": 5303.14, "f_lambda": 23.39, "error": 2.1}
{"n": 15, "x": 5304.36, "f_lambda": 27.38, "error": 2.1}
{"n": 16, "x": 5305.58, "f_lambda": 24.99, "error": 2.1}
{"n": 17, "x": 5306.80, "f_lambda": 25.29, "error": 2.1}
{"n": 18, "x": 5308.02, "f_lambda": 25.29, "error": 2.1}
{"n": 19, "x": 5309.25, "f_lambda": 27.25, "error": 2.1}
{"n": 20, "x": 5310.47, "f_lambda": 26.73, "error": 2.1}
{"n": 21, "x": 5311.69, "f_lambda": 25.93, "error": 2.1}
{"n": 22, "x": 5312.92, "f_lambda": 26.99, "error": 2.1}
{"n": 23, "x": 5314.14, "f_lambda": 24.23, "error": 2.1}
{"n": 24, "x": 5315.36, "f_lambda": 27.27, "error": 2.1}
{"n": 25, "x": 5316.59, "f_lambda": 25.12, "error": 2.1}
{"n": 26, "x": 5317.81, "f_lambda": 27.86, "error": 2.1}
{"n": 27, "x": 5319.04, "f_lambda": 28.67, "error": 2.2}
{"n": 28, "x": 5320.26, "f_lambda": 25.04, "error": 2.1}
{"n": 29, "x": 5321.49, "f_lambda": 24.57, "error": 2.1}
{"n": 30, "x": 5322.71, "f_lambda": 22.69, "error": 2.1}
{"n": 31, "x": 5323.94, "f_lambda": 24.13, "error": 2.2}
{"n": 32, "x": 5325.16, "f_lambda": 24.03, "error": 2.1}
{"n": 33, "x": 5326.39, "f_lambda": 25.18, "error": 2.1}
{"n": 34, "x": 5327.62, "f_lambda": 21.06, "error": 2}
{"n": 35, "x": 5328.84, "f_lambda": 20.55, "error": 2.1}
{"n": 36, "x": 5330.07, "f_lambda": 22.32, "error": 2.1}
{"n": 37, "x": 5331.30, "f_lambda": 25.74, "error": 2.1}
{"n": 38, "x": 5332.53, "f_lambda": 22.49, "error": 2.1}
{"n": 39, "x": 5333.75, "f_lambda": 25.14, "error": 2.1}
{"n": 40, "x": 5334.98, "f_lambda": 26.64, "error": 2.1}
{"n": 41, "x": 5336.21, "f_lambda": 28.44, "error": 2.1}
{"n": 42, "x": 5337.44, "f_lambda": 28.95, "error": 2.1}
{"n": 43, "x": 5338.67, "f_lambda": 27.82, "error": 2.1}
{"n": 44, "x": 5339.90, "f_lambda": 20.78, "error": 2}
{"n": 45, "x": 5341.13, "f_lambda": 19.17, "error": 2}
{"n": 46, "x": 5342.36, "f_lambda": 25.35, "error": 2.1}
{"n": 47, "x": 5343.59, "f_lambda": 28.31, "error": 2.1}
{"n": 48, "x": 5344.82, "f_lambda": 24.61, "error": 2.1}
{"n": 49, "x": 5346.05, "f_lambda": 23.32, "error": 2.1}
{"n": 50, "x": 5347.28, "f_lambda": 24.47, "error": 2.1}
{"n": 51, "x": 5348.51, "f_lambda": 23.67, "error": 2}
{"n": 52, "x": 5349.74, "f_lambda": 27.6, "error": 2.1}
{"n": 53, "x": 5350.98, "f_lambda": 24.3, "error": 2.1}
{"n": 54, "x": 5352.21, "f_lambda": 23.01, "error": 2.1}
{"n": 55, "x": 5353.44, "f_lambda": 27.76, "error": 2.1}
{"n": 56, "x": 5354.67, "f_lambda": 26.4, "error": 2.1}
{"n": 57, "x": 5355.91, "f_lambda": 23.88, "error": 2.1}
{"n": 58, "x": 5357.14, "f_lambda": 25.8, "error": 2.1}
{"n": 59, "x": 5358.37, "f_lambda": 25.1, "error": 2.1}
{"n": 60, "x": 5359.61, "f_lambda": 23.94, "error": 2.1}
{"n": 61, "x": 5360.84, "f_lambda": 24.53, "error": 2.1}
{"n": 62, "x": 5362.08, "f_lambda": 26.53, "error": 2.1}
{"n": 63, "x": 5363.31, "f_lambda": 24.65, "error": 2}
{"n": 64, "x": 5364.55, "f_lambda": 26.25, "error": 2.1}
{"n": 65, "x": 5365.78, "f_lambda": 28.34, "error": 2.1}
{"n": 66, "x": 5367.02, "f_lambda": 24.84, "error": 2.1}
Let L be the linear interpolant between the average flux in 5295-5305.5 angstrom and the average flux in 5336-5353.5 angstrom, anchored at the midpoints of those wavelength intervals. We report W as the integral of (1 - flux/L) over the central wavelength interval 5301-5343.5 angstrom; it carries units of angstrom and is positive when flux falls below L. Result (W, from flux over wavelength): -1.1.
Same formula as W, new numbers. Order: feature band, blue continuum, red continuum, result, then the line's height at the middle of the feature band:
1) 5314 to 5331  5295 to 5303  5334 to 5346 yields 0.01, 24.5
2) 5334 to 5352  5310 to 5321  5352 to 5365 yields 0.36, 25.7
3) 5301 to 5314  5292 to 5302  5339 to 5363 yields -0.99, 24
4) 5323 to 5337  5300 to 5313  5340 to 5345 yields 0.23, 24.6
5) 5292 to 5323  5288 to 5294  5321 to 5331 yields -0.18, 25.1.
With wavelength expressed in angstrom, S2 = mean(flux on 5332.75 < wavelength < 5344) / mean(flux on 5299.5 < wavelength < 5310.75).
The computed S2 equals 1.00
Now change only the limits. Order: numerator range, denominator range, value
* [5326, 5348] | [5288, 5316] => 0.97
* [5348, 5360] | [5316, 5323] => 0.98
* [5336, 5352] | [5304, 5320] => 0.95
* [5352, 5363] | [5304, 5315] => 0.97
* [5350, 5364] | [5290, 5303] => 1.03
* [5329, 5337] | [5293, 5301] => 1.07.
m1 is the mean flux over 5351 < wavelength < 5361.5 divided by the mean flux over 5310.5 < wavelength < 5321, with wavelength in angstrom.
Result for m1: 0.9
